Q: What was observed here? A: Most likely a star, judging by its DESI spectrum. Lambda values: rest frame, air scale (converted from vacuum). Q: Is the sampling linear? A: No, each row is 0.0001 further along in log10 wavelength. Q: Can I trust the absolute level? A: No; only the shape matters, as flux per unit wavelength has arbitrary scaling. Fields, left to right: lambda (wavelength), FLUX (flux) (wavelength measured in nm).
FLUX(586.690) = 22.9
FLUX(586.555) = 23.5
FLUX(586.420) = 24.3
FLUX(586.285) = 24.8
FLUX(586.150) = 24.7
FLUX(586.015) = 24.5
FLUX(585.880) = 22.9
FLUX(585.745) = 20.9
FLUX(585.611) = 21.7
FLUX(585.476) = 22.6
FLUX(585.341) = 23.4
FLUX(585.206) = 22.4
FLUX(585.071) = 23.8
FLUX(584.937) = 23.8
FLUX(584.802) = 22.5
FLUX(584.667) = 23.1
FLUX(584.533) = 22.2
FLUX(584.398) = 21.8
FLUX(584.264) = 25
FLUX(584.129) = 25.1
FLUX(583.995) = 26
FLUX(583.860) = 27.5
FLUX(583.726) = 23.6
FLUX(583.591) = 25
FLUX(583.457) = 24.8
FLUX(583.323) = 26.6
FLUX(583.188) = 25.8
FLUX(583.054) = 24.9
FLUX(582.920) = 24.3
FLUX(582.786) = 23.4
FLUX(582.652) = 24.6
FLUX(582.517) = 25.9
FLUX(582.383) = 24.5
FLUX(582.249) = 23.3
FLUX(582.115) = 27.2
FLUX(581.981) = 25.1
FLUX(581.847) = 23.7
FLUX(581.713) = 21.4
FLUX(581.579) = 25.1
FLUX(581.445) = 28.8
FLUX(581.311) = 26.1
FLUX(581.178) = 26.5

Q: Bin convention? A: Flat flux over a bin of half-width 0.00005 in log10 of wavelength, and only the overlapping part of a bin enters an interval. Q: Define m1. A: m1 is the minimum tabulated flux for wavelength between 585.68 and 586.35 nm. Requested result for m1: 20.9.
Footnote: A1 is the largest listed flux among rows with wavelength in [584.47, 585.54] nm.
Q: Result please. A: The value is 23.8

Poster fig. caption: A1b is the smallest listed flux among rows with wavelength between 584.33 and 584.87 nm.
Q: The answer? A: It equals 21.8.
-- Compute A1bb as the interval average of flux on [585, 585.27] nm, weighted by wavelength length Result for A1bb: 23.2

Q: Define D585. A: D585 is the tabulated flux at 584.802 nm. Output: 22.5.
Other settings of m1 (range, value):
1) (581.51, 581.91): 21.4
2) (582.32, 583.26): 23.4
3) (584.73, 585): 22.5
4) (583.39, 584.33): 23.6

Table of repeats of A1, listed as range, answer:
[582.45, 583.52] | 26.6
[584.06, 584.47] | 25.1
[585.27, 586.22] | 24.7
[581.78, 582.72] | 27.2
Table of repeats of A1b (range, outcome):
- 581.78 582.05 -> 23.7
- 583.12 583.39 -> 25.8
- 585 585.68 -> 21.7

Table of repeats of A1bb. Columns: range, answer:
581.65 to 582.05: 23.4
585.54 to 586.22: 23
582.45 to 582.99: 24.5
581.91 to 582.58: 25.2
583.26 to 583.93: 25.5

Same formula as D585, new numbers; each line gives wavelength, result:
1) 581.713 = 21.4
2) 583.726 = 23.6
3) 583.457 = 24.8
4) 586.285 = 24.8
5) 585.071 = 23.8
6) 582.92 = 24.3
